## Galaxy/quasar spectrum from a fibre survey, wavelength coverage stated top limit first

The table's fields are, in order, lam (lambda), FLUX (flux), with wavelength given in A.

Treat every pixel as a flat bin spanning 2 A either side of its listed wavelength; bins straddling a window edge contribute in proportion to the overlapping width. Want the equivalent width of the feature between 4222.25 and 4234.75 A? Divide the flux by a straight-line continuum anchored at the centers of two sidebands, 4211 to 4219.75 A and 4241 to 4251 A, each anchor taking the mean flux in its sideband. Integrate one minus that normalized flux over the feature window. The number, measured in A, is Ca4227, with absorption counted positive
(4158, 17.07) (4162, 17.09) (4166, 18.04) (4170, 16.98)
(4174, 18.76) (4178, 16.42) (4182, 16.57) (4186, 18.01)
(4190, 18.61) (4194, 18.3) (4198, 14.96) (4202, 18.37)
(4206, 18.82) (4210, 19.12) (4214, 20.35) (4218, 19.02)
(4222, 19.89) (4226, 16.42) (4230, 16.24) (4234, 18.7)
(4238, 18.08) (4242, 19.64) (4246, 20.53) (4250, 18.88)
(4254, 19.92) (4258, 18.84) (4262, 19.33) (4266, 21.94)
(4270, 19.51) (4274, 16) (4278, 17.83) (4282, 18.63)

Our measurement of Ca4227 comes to 1.5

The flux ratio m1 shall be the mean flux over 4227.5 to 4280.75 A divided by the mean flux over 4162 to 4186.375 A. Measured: 1.08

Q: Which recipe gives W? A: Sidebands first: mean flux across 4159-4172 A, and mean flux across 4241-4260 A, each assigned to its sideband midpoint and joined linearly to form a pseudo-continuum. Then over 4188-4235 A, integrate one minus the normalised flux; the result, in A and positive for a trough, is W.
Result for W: 0.8 A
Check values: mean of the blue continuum 17.3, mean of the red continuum 19.6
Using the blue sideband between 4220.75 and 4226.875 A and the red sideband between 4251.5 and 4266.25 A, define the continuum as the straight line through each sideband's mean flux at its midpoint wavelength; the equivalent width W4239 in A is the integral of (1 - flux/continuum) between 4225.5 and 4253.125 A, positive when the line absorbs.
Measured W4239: 0.59 A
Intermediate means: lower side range 18.3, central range 18.5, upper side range 19.7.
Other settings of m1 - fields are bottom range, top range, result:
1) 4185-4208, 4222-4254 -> 1.04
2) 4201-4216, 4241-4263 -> 1.02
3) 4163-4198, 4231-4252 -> 1.08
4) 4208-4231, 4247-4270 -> 1.06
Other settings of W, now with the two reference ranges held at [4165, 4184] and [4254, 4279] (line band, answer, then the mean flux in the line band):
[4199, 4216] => -0.93 A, 18.9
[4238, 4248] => -0.59 A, 19.7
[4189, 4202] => 0.26 A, 17.4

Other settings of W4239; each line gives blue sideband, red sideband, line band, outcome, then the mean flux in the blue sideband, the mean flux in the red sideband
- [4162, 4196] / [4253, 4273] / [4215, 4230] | 0.36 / 17.7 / 19.7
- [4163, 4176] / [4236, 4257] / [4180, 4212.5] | 0.90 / 17.9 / 19.4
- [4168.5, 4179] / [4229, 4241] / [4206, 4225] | -1.64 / 17.5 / 18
